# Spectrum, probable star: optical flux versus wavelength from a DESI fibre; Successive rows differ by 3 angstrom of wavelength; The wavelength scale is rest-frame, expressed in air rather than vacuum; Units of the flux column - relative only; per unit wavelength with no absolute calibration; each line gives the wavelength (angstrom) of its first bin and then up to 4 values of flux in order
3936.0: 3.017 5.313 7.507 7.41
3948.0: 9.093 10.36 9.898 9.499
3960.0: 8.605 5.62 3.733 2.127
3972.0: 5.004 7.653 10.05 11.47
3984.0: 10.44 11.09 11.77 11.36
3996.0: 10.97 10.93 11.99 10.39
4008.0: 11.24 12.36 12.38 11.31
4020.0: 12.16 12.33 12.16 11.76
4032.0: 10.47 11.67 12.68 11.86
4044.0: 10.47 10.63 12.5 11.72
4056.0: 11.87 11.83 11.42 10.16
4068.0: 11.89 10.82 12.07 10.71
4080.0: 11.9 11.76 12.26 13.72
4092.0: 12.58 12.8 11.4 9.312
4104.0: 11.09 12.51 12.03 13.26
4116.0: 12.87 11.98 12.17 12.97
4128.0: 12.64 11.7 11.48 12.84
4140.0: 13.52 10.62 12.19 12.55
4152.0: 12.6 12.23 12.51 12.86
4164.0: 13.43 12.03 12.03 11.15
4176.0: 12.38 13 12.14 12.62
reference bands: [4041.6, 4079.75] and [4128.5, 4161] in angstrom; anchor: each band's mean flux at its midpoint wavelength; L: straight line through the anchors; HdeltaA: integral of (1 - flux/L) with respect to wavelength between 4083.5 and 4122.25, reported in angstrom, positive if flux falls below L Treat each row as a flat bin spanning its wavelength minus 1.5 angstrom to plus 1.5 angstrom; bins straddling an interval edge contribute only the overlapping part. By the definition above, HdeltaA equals -1.1 angstrom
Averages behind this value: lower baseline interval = 11.4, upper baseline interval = 12.3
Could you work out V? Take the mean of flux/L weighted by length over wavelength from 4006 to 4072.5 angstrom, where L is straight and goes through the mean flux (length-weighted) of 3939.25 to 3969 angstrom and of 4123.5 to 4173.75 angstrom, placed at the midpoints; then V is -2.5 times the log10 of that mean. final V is -0.20 mag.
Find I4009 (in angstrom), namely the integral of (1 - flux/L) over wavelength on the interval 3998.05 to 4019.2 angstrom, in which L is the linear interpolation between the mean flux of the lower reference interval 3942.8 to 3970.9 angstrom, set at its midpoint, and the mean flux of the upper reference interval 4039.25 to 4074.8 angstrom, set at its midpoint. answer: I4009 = -4.7 angstrom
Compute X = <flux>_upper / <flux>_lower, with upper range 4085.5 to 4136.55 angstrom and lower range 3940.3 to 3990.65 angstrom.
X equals 1.48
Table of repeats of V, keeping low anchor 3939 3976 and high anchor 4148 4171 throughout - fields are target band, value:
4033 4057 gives -0.22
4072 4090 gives -0.15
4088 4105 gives -0.09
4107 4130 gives -0.10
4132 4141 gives -0.05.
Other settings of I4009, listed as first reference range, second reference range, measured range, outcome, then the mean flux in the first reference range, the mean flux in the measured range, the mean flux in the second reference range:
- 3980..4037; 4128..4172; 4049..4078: 0.8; 11.5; 11.5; 12.3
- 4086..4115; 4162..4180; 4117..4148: -0.1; 12.1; 12.2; 12.3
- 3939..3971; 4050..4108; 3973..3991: -4.3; 7.25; 10.2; 11.7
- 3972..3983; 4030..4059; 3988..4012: -3.4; 9.11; 11.3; 11.6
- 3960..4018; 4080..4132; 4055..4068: -0.2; 9.53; 11.4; 12.2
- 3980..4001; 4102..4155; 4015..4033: -0.5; 11.2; 11.8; 12.3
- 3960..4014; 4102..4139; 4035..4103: -3.1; 9.37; 11.6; 12.3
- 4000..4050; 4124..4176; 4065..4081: 0.7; 11.6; 11.3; 12.3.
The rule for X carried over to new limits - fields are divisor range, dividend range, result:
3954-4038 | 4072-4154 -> 1.20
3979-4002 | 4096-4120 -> 1.06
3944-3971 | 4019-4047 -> 1.59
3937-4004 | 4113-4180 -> 1.42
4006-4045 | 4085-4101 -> 1.04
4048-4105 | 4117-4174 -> 1.05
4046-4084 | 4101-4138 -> 1.06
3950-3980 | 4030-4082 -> 1.58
